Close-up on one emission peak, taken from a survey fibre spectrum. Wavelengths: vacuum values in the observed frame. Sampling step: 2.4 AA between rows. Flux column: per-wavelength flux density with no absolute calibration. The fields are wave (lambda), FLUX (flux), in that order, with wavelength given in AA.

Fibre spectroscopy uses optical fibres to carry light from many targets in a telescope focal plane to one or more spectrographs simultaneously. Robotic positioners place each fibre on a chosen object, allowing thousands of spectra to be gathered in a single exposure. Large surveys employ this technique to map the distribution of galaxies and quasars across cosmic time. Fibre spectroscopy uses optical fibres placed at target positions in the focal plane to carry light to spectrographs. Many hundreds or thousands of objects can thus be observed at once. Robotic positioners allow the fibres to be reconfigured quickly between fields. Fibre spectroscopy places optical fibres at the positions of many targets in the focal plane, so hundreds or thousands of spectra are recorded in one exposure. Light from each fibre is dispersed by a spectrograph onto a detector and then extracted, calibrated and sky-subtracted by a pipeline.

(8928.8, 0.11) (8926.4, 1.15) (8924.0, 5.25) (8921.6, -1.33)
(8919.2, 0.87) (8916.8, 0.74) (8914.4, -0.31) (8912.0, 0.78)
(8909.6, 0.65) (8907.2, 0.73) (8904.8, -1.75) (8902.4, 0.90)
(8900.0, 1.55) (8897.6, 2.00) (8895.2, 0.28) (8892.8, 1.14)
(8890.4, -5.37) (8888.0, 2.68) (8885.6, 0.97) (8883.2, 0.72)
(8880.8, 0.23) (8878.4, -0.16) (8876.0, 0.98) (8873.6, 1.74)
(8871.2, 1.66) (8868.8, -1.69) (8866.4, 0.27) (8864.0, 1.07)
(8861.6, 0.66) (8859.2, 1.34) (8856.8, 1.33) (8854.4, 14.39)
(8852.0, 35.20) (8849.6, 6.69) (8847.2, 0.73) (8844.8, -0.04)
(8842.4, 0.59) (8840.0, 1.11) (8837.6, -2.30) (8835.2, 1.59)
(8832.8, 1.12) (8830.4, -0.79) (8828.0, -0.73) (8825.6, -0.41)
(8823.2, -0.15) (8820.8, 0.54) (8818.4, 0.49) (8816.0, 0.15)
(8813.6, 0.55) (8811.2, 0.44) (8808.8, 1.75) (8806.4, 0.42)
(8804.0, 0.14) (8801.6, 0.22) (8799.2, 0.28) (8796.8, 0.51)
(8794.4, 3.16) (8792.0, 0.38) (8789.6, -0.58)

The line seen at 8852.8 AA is [O III]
